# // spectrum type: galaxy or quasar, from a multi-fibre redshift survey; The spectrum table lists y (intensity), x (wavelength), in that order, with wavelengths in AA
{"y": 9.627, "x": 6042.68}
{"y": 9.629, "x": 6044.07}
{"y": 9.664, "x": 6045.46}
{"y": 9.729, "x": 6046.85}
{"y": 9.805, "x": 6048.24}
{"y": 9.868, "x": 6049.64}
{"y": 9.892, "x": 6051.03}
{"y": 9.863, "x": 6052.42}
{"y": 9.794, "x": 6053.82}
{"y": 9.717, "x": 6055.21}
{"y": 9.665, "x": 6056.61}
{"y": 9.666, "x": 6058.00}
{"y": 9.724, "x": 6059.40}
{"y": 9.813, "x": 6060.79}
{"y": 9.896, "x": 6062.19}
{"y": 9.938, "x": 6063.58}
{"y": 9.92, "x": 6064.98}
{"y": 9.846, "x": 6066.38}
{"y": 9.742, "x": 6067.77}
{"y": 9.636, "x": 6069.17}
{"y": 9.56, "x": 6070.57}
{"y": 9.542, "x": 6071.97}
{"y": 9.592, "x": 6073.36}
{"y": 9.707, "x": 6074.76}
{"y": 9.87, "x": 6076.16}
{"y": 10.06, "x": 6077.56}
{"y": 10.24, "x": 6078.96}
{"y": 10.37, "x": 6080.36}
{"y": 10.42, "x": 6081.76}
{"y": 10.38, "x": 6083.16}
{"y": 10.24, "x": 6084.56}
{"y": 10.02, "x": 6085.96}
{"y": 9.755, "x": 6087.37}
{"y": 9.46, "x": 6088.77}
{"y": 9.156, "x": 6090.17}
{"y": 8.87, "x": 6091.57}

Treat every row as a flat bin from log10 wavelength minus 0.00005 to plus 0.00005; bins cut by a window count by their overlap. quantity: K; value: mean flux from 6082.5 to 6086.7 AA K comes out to 10.2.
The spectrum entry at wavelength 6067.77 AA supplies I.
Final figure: 9.742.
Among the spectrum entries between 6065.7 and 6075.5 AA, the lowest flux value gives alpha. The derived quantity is 9.542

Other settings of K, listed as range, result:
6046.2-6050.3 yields 9.79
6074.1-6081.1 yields 10.1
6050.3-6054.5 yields 9.85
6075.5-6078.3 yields 9.97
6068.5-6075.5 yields 9.61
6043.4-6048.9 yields 9.72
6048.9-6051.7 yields 9.86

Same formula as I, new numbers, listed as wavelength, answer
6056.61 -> 9.665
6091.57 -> 8.87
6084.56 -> 10.24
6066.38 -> 9.846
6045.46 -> 9.664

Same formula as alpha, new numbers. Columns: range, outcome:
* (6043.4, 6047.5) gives 9.629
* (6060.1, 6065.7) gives 9.813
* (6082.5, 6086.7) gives 10.02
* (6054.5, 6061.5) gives 9.665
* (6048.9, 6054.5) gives 9.794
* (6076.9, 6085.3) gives 10.06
